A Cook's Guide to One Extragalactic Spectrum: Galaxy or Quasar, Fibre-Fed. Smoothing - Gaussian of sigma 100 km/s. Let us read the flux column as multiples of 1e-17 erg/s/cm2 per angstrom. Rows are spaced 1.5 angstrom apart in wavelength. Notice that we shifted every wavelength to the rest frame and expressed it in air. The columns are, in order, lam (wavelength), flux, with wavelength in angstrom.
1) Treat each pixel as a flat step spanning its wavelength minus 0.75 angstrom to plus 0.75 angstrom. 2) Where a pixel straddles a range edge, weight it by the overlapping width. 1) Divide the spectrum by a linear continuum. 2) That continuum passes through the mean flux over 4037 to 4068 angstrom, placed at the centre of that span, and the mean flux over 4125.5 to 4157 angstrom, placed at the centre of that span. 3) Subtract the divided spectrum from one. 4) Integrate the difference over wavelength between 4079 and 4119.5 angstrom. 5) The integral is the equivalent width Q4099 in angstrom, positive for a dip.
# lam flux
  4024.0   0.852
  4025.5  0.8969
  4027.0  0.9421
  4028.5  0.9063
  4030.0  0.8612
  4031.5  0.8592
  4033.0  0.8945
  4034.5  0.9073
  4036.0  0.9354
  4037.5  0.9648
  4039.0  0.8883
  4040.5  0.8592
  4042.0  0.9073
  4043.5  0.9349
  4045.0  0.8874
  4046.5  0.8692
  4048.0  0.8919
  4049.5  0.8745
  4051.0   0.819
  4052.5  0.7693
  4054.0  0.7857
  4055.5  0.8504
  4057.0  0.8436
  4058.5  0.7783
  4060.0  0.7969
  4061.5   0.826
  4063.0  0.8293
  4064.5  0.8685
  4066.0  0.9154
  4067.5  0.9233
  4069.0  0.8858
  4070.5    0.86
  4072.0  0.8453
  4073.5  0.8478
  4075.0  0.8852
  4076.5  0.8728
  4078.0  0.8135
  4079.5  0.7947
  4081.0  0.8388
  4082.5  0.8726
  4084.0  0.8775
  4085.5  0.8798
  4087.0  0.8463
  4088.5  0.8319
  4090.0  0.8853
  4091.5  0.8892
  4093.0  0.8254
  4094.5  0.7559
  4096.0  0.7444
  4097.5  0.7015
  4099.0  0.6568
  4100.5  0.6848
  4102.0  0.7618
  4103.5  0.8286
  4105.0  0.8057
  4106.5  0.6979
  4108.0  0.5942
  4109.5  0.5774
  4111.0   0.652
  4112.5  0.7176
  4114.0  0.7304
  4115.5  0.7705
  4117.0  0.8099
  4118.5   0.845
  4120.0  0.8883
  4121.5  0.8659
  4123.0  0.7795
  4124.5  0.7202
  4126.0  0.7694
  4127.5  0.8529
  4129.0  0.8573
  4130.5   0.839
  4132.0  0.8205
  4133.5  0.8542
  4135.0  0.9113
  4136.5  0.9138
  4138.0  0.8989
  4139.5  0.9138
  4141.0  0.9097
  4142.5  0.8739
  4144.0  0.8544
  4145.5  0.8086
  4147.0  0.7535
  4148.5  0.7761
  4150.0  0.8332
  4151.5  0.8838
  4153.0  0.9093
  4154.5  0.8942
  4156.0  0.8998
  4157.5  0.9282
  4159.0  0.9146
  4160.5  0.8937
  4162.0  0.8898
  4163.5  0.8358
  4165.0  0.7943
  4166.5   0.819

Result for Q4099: 4.05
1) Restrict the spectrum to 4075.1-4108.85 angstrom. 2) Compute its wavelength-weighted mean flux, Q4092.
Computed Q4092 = 0.795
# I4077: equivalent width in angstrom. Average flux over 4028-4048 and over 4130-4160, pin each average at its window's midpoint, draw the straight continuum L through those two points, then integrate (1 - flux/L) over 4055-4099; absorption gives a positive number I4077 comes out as 2.5 angstrom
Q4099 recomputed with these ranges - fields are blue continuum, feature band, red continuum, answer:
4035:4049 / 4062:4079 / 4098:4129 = -0.46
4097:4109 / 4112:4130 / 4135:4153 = -0.55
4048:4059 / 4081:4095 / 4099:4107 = -1.48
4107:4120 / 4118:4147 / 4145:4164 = -2.27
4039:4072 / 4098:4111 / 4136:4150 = 2.38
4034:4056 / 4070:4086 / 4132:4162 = 0.41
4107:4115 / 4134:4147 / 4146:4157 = -1.30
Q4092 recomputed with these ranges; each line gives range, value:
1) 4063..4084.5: 0.863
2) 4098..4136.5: 0.774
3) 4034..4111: 0.827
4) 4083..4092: 0.868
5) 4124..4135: 0.825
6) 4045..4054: 0.843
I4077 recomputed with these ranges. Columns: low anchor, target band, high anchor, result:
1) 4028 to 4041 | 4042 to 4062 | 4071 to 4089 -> 0.8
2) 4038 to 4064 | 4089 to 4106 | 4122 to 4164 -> 1.5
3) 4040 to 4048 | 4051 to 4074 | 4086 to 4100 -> 0.4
